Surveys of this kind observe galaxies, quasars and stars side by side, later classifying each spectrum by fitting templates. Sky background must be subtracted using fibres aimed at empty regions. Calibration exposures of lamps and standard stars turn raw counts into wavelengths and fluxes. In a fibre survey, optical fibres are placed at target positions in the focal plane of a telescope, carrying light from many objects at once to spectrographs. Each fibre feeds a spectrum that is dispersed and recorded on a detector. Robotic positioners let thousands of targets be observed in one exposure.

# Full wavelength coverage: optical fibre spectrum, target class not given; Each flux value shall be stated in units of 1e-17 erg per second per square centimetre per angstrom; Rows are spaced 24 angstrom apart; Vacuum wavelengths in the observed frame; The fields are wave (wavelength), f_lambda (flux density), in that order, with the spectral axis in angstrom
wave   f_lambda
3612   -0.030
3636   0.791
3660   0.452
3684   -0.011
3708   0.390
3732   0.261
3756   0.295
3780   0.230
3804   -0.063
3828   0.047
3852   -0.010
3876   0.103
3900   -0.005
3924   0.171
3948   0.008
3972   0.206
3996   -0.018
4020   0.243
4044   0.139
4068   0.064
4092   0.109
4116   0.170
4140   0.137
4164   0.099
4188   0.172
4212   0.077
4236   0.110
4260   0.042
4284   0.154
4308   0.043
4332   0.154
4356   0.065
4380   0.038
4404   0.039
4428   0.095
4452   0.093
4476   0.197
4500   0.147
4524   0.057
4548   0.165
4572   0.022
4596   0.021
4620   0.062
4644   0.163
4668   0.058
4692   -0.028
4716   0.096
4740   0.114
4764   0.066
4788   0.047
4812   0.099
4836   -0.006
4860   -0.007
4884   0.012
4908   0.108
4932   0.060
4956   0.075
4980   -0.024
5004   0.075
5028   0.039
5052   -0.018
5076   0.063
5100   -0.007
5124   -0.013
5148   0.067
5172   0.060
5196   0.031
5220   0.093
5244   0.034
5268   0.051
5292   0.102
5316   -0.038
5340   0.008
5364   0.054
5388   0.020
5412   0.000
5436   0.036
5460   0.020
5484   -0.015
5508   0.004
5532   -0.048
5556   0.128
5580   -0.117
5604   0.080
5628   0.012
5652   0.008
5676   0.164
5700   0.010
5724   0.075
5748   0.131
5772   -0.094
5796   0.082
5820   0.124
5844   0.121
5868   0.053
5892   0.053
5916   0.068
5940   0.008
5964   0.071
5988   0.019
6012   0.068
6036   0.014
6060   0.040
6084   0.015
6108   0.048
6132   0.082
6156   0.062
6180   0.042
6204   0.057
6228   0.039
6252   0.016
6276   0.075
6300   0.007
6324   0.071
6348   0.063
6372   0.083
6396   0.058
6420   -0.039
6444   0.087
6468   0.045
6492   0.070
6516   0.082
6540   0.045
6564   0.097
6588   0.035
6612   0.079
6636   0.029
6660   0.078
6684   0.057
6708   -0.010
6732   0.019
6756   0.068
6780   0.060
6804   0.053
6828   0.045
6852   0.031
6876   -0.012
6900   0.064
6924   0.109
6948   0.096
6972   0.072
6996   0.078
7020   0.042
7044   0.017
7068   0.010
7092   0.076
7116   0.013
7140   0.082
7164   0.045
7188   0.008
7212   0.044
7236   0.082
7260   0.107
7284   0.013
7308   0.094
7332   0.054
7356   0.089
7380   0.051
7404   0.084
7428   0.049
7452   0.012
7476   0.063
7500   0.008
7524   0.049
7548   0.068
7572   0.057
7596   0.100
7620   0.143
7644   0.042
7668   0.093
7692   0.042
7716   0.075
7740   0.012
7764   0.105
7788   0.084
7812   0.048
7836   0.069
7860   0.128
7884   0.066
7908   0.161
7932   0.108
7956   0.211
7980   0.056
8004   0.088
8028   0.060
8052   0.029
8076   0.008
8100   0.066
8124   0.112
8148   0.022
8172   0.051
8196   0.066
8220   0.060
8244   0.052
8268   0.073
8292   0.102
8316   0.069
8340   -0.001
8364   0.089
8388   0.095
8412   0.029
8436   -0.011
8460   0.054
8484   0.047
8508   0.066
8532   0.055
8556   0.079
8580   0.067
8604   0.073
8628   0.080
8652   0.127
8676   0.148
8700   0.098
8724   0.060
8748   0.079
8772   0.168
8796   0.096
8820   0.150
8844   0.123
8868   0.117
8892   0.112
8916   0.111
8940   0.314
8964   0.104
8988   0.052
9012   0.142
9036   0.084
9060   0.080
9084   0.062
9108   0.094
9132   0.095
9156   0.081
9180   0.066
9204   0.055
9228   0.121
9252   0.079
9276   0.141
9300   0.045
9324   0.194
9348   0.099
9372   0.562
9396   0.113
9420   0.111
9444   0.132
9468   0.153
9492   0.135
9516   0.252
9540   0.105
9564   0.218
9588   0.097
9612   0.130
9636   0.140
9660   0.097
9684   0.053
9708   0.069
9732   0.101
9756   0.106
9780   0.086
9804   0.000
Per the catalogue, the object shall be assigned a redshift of 1.40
